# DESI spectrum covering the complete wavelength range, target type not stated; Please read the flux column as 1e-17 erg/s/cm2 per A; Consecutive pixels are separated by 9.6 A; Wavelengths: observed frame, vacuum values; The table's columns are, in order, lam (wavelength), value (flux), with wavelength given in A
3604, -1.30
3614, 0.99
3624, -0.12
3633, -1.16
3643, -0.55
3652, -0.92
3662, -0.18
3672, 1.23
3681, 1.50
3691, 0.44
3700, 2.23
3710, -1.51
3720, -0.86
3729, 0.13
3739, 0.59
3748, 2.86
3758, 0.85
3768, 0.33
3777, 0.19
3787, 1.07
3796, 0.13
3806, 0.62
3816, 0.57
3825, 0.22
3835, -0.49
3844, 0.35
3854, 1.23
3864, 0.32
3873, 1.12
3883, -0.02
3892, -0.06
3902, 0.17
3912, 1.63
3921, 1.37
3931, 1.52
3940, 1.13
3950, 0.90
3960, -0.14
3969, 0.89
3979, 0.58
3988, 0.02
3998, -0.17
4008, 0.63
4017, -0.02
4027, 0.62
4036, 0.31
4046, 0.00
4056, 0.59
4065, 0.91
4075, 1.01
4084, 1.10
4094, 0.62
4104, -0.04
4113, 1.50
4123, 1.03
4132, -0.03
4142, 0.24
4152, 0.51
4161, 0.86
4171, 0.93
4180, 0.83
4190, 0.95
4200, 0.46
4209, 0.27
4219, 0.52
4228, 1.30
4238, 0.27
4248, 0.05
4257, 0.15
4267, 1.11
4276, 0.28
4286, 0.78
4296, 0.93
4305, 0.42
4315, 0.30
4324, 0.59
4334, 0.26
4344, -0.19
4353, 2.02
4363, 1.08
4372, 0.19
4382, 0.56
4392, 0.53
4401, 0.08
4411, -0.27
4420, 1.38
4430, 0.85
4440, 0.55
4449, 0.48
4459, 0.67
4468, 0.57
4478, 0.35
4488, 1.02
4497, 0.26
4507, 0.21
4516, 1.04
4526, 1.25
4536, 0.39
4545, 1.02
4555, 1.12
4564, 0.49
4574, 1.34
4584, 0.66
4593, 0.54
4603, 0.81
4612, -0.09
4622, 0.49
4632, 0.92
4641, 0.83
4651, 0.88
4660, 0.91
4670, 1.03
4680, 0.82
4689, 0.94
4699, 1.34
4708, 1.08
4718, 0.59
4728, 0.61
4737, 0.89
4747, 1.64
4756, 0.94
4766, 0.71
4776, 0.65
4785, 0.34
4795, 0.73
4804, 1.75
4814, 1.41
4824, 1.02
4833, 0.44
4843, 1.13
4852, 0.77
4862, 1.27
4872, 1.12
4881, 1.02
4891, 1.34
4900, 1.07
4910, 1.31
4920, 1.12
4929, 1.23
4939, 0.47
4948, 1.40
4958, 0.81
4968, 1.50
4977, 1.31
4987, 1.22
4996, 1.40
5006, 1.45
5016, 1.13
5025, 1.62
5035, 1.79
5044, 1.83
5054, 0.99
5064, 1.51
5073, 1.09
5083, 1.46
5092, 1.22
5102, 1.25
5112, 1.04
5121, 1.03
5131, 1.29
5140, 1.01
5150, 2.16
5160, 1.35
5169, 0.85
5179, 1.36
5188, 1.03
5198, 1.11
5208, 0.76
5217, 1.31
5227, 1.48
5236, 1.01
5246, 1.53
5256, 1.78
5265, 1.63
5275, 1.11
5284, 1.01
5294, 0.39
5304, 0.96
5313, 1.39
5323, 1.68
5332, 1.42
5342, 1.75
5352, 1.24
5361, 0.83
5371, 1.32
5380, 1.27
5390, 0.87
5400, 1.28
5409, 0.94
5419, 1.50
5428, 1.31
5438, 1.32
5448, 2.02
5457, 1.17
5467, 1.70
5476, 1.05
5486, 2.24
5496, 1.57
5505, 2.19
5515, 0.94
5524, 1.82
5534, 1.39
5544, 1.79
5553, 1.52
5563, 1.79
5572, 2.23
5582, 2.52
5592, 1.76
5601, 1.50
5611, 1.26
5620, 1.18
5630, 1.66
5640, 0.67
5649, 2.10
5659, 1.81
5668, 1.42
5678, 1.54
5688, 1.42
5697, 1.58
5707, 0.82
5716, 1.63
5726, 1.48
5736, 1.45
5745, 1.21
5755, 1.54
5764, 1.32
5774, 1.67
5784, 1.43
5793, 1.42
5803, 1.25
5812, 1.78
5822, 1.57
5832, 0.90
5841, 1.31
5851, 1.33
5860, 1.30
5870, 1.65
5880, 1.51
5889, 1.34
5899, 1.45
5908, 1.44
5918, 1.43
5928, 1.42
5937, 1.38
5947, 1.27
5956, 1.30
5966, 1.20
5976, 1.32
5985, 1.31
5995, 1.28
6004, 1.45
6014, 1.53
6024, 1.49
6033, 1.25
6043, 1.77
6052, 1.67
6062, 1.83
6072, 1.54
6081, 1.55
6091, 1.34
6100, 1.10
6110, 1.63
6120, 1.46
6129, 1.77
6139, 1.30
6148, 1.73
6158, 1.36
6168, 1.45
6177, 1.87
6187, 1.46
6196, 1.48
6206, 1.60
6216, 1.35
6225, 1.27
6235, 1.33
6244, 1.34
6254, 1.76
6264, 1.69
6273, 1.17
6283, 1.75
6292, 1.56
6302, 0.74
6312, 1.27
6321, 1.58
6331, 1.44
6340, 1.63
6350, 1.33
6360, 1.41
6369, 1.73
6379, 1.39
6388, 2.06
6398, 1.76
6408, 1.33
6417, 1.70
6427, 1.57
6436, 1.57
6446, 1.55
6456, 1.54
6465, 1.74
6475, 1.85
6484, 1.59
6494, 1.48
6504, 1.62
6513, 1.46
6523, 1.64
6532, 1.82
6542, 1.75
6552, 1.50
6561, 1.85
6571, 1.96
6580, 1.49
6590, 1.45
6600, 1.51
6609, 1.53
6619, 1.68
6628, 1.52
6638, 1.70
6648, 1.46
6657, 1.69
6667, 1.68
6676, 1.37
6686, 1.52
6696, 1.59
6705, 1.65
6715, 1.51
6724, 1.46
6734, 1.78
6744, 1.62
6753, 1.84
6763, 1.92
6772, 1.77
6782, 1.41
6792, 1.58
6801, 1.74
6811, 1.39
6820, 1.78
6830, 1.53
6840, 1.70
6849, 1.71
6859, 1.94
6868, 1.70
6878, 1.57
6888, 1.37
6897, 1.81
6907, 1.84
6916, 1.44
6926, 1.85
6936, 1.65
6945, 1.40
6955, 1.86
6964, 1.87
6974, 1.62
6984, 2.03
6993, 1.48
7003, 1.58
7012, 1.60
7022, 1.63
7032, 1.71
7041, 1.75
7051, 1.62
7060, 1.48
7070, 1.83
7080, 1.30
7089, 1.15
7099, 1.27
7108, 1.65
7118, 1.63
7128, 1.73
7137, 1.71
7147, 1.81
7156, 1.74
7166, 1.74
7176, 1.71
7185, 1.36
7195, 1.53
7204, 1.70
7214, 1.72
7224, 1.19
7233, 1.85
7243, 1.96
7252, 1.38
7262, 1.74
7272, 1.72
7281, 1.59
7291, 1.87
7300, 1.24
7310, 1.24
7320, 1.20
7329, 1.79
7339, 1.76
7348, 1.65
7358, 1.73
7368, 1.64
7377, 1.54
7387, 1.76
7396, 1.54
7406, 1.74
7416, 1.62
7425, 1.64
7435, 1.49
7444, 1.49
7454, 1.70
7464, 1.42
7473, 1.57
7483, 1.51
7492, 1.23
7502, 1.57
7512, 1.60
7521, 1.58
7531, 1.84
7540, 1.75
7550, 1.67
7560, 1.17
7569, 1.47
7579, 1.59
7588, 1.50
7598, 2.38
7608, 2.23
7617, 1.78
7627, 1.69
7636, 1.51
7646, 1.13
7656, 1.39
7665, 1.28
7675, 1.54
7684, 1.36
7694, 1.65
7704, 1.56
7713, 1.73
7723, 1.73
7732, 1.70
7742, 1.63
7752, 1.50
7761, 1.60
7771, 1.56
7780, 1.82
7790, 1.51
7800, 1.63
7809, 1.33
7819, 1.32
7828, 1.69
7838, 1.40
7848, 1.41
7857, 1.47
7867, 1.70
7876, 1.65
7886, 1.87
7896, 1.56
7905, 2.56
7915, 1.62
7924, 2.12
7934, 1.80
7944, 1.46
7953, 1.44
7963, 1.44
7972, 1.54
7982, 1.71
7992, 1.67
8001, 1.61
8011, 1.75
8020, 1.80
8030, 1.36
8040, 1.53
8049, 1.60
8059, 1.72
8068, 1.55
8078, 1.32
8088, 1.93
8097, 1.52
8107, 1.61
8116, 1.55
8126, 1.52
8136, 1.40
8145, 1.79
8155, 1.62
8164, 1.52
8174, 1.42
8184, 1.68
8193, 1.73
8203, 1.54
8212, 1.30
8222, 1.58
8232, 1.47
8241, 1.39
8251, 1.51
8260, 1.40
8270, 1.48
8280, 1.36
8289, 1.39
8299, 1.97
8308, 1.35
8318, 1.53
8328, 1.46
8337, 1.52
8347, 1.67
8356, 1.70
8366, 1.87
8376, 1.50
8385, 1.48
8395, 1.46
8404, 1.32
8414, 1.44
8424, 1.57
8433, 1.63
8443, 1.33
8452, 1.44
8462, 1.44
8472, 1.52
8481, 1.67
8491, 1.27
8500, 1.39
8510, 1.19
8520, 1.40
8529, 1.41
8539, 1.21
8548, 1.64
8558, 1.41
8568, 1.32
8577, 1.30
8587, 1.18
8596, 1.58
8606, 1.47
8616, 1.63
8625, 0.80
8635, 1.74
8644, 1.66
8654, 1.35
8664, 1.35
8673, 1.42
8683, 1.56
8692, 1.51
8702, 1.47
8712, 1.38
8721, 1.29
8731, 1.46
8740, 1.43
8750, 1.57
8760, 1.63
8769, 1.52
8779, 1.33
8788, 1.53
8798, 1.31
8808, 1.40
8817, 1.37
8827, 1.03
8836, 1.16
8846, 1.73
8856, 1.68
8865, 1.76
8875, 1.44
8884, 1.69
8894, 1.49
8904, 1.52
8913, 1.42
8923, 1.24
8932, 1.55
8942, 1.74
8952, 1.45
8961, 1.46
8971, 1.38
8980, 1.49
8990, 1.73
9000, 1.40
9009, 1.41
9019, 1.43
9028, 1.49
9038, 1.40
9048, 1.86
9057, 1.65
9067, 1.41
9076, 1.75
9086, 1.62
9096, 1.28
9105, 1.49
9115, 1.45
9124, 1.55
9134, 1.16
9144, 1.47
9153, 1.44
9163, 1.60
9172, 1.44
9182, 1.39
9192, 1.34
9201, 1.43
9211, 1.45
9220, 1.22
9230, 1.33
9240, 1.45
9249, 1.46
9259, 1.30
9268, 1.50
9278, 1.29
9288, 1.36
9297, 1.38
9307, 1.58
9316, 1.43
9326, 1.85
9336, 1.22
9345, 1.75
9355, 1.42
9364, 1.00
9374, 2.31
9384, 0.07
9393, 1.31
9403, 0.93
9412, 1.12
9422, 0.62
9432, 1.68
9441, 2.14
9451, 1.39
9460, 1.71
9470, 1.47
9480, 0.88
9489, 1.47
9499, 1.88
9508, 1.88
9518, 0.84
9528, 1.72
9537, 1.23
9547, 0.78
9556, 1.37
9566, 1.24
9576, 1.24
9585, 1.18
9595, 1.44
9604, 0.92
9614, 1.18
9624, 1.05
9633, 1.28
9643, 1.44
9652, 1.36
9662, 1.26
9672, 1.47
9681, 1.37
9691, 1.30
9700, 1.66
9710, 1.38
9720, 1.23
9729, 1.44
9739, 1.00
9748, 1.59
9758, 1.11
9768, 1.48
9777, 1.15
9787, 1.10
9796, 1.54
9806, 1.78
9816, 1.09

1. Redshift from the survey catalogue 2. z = 0.204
